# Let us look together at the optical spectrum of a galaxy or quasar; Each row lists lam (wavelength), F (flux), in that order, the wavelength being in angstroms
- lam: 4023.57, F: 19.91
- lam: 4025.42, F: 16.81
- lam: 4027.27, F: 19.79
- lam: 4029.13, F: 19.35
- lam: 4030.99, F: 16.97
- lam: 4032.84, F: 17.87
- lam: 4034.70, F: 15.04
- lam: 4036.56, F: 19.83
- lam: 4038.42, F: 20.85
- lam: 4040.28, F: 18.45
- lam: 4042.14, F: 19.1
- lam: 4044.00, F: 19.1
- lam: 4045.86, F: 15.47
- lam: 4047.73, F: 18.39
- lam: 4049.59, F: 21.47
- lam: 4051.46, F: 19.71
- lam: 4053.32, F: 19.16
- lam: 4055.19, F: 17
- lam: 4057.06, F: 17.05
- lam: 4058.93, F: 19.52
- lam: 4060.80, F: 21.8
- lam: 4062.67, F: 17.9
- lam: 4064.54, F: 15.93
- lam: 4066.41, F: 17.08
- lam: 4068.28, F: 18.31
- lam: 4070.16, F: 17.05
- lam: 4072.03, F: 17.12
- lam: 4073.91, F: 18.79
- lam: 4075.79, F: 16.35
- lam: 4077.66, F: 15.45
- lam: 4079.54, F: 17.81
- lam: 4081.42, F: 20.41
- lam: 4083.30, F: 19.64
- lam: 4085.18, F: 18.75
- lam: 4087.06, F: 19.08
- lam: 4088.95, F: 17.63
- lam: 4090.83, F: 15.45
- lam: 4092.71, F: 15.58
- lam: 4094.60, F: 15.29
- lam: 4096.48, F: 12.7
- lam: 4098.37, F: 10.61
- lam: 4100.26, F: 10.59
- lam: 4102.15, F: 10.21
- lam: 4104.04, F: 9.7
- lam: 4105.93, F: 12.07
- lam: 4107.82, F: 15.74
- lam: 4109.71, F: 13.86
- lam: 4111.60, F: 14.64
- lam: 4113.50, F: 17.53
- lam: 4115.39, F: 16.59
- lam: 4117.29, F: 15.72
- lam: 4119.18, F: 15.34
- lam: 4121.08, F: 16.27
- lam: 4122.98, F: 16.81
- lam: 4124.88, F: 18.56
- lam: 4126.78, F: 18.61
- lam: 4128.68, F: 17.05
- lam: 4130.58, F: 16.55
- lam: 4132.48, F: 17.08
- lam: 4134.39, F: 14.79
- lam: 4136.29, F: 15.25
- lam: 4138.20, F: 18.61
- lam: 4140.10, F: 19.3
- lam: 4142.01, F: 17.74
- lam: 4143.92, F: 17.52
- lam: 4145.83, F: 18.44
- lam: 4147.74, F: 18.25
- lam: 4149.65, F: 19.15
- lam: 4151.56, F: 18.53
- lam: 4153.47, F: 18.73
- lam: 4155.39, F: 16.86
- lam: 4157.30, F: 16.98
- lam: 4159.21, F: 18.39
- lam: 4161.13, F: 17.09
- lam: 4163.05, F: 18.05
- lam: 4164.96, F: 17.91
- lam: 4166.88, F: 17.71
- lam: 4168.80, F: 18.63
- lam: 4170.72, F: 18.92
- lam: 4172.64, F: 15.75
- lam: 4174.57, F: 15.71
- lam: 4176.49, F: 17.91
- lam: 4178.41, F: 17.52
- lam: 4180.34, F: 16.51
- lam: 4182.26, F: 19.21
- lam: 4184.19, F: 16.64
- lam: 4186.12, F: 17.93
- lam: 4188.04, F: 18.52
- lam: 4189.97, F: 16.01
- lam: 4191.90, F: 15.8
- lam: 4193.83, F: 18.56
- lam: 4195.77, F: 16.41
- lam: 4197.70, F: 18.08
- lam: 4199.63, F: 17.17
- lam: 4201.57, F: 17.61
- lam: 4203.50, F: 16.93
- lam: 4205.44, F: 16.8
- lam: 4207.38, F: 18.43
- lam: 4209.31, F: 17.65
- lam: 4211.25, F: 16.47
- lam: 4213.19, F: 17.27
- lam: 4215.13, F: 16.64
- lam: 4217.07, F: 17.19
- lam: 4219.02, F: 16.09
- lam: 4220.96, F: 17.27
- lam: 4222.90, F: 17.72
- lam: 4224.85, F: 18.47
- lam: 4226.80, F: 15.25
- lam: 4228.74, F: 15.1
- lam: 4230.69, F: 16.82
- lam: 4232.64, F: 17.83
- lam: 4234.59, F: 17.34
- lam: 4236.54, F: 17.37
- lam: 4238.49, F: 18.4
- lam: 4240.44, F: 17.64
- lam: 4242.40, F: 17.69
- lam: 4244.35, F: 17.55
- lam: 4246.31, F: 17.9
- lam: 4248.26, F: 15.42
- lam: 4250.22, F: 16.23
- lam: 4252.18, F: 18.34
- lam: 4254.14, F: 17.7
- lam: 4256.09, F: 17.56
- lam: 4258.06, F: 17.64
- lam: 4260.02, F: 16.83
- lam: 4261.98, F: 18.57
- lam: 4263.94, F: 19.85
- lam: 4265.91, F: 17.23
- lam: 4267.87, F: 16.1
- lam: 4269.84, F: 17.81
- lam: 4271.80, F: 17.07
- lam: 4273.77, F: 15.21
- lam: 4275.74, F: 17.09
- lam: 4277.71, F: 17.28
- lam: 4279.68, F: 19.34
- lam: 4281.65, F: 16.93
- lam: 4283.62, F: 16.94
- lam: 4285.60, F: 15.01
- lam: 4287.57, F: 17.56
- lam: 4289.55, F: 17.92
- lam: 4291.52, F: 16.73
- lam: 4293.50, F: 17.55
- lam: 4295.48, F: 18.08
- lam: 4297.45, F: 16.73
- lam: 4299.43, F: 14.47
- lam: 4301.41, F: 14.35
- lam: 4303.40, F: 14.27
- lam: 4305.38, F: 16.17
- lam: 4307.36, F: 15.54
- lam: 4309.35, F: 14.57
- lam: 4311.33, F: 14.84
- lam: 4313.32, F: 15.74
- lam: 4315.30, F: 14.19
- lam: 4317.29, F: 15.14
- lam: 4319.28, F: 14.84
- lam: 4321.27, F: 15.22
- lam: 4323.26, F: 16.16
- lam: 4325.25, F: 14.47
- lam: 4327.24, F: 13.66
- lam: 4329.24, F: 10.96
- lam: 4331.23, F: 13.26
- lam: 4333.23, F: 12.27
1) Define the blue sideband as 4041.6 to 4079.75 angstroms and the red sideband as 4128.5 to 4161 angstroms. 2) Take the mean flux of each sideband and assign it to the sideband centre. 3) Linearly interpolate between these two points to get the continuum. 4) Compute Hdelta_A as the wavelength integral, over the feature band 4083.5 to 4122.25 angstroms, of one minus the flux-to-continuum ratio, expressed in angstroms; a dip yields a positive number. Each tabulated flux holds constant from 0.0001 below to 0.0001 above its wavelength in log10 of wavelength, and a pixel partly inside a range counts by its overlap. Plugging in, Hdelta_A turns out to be 6.7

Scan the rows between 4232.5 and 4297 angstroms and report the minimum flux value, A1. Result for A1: 15.01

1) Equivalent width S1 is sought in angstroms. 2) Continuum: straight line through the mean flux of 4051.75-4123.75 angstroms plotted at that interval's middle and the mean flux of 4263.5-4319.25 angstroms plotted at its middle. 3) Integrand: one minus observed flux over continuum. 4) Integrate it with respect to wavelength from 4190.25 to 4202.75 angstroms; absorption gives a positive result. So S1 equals -0.7 angstroms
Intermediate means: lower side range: 16.2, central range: 17.2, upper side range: 16.4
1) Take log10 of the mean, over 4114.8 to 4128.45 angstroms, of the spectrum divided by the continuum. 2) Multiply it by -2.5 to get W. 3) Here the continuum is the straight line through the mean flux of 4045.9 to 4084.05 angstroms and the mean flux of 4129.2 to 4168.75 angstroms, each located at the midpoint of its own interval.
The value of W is 0.06 mag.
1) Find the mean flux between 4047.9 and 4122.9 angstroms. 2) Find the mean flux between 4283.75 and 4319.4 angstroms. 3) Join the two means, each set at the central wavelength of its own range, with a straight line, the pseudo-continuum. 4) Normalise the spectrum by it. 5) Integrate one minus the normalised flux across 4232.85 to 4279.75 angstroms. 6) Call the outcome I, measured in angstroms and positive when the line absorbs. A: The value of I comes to -4.4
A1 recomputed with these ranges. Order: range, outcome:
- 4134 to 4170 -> 14.79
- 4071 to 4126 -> 9.7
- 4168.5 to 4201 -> 15.71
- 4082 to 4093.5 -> 15.45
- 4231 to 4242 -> 17.34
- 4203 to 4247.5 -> 15.1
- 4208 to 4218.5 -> 16.47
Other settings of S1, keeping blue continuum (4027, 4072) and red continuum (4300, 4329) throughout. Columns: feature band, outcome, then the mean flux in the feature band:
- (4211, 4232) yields -0.9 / 16.8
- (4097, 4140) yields 5.6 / 15.2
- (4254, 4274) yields -2.6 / 17.5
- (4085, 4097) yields 1.0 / 16.3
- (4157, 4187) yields -1.5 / 17.6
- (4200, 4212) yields -0.8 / 17.3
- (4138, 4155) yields -1.3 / 18.4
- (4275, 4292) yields -2.2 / 17.2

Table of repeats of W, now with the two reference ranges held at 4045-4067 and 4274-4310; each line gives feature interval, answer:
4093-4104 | 0.451 mag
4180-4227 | -0.005 mag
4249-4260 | -0.039 mag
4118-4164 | 0.013 mag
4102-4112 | 0.368 mag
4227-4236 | 0.018 mag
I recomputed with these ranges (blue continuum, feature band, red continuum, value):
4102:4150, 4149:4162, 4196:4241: -1.1 angstroms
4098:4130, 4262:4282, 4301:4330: -3.7 angstroms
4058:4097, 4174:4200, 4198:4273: 0.1 angstroms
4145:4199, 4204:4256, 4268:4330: -1.1 angstroms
